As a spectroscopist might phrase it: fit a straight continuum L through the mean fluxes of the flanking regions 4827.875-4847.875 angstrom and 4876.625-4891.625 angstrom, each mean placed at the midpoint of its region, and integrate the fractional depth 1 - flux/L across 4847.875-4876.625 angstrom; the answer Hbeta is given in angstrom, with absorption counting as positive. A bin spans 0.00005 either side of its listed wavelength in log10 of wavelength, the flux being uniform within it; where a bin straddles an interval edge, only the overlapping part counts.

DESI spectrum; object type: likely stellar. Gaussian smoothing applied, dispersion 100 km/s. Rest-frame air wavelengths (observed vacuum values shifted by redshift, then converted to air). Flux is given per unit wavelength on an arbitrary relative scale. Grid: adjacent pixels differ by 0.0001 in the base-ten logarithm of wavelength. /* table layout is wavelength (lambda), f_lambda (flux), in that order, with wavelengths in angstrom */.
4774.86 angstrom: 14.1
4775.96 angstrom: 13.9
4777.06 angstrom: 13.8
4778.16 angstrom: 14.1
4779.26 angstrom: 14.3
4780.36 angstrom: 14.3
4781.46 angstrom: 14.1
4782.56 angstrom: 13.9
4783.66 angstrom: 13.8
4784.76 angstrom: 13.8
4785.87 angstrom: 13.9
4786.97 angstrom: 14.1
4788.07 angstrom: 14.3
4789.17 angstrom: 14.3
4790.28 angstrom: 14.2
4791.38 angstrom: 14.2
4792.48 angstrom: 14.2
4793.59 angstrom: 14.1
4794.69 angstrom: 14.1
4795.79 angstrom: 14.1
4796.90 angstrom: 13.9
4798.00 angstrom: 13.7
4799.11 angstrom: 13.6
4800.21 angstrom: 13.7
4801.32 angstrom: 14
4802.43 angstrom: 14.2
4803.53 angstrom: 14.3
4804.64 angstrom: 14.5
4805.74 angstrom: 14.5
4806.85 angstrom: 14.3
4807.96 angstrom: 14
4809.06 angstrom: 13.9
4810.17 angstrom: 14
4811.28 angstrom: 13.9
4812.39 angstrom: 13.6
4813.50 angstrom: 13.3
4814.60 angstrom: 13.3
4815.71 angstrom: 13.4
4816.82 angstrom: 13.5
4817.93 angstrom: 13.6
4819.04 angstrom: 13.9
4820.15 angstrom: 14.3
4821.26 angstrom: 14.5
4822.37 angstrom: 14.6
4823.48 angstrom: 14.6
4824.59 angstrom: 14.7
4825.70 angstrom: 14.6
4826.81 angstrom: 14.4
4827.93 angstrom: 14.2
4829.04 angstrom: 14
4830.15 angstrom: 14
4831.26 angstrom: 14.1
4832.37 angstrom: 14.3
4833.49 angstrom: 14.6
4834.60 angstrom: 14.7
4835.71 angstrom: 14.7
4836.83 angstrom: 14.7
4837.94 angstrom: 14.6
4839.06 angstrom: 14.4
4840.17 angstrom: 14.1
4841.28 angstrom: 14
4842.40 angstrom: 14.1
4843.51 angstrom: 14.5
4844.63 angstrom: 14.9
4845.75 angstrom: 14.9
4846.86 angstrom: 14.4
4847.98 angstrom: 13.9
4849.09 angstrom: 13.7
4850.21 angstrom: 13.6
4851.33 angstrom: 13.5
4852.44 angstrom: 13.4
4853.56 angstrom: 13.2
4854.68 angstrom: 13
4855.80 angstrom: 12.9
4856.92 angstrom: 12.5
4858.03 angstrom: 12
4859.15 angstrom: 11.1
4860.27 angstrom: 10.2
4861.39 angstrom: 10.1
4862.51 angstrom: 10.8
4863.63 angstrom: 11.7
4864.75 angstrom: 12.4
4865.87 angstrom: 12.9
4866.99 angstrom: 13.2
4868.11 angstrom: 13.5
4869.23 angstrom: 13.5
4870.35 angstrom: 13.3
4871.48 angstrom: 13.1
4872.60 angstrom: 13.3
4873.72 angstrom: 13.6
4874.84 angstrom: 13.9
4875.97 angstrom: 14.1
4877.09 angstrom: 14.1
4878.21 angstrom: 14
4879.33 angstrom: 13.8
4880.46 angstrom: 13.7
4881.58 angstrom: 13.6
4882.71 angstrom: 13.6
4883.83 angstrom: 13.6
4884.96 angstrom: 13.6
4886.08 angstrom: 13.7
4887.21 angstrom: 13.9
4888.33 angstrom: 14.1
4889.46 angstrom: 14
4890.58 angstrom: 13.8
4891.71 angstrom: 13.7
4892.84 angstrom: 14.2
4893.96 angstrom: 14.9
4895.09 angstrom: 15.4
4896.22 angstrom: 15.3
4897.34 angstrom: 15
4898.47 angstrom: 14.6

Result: 2.7 angstrom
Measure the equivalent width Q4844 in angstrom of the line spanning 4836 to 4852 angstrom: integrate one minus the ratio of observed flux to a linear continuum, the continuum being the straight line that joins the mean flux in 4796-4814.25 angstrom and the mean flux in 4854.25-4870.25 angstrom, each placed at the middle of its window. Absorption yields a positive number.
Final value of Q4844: -1.9 angstrom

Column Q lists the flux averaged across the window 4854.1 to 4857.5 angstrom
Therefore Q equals 12.8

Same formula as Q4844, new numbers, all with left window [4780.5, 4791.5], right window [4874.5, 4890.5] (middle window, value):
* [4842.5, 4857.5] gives 0.20 angstrom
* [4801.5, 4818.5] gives 0.14 angstrom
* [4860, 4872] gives 1.37 angstrom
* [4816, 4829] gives -0.24 angstrom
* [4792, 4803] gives 0.06 angstrom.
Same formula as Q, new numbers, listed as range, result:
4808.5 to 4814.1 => 13.8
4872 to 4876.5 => 13.7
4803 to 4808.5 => 14.3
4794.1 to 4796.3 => 14.2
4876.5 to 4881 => 13.9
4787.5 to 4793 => 14.3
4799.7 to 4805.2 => 14.1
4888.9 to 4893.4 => 13.9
